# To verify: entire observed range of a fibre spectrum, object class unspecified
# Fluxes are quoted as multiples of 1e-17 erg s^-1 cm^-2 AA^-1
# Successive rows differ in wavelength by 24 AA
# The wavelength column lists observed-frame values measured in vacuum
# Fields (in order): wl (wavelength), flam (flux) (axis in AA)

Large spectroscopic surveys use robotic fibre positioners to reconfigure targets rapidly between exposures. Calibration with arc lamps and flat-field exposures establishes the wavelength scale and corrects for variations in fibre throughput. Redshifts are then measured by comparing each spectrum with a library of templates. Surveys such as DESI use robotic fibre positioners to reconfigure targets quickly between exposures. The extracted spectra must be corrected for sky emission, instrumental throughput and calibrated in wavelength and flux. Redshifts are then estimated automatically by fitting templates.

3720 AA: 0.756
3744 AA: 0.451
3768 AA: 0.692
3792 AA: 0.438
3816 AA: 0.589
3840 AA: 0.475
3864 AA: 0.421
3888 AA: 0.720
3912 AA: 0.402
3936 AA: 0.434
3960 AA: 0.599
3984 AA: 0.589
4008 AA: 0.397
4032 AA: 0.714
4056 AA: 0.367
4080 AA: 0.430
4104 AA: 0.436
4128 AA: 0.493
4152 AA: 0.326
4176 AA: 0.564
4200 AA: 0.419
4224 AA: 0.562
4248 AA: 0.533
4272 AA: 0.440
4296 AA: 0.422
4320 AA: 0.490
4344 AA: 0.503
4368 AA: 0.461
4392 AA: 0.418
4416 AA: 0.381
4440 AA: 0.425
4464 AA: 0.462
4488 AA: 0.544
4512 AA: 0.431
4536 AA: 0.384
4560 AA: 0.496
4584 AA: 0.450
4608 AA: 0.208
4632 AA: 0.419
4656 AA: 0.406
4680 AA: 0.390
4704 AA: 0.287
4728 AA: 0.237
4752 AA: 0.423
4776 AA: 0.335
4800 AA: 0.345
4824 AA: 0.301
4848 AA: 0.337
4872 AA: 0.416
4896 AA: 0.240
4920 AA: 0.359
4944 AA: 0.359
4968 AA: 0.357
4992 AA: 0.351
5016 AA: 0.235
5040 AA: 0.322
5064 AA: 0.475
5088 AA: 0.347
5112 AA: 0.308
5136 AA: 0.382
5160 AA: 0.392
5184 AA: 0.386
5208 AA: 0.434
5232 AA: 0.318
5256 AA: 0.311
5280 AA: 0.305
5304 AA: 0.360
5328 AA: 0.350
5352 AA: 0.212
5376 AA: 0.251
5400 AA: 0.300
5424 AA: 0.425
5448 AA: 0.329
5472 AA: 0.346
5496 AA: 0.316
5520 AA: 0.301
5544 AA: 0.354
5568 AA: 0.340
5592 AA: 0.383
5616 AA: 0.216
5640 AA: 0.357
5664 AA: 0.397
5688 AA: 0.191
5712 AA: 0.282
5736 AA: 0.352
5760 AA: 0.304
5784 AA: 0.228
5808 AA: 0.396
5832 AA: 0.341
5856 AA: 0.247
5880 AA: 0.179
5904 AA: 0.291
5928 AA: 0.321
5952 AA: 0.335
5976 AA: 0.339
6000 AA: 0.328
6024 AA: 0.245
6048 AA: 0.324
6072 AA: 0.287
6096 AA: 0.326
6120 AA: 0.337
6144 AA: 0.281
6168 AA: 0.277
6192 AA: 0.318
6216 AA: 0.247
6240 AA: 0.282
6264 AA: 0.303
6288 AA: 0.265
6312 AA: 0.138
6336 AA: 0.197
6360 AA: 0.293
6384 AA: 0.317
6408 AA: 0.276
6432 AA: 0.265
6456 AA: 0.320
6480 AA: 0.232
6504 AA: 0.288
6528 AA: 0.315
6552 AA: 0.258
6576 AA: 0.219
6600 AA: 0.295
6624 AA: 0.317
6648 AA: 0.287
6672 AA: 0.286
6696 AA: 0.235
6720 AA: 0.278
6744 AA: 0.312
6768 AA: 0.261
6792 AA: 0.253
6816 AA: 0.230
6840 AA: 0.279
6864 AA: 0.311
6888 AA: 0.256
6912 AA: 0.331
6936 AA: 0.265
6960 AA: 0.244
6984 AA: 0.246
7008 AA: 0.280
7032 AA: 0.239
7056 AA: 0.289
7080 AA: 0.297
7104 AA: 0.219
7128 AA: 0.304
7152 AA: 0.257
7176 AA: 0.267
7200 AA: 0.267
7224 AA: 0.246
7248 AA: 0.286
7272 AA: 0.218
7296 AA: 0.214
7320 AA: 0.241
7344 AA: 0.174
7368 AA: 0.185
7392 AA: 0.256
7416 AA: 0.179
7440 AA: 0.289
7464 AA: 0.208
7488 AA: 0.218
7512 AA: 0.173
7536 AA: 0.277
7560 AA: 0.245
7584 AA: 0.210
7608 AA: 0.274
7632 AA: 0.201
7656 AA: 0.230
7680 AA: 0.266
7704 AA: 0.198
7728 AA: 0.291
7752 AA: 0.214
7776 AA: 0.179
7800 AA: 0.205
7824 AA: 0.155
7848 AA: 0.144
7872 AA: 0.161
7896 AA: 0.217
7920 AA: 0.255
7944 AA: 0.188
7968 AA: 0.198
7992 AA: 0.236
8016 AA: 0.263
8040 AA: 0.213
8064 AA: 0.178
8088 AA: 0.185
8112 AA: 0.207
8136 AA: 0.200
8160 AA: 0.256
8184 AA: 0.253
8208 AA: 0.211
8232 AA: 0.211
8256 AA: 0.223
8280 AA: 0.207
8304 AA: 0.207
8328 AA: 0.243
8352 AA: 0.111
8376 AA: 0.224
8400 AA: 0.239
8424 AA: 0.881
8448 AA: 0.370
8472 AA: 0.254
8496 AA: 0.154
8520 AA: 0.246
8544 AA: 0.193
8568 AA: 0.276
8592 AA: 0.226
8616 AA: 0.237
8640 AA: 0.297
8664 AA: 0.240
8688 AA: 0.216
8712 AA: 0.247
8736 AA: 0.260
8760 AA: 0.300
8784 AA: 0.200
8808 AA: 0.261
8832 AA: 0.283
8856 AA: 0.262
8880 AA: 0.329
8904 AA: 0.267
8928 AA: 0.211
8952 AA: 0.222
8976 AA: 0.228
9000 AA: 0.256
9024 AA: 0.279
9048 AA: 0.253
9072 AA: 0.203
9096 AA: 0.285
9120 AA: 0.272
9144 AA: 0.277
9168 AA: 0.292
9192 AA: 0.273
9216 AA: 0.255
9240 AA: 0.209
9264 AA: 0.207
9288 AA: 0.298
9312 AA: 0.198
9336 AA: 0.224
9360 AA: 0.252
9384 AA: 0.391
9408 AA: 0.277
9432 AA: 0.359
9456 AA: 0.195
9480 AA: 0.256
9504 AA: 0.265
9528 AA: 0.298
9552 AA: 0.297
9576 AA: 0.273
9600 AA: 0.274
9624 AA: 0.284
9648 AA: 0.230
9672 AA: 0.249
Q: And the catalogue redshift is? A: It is 1.26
